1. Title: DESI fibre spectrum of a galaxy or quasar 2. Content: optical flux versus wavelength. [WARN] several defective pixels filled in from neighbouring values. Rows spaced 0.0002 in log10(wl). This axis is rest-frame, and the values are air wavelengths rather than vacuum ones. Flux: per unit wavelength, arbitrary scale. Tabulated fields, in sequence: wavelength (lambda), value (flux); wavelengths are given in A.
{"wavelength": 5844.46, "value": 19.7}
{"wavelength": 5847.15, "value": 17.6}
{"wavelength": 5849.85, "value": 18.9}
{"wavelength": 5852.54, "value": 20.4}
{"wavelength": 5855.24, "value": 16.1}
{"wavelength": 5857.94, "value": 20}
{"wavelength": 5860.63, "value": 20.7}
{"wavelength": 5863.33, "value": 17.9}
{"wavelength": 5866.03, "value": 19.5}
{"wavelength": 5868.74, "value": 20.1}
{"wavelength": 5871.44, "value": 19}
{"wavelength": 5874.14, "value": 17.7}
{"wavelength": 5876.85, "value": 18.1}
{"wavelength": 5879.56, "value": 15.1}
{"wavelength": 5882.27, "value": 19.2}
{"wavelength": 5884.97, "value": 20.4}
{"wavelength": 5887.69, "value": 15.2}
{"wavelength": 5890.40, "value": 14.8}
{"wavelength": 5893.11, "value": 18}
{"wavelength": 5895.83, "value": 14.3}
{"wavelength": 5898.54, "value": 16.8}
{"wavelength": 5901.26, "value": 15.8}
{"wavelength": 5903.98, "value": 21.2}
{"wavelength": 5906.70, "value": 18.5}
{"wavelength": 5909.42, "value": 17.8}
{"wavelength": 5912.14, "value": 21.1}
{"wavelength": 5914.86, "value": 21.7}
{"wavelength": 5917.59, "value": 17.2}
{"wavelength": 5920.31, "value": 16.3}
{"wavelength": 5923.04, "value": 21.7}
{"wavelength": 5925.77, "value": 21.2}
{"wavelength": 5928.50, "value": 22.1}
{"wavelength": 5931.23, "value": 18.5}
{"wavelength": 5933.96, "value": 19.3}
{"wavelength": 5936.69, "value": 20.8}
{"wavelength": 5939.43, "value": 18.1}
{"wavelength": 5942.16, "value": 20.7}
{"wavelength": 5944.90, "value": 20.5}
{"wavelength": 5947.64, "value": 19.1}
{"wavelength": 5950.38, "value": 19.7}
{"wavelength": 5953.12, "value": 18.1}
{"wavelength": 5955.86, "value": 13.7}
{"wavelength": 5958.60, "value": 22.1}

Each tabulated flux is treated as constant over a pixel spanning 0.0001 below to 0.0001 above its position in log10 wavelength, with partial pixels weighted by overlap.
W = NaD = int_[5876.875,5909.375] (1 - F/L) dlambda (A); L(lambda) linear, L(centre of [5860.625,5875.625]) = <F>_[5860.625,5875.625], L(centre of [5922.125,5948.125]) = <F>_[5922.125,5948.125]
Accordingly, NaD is 3.6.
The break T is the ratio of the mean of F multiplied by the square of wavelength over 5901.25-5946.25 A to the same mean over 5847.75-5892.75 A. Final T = 1.10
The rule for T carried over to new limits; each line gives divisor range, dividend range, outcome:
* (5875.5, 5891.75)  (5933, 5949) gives 1.18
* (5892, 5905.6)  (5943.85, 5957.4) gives 1.08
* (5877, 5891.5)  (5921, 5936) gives 1.21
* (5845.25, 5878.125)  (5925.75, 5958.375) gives 1.05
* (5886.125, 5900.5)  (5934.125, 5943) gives 1.26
